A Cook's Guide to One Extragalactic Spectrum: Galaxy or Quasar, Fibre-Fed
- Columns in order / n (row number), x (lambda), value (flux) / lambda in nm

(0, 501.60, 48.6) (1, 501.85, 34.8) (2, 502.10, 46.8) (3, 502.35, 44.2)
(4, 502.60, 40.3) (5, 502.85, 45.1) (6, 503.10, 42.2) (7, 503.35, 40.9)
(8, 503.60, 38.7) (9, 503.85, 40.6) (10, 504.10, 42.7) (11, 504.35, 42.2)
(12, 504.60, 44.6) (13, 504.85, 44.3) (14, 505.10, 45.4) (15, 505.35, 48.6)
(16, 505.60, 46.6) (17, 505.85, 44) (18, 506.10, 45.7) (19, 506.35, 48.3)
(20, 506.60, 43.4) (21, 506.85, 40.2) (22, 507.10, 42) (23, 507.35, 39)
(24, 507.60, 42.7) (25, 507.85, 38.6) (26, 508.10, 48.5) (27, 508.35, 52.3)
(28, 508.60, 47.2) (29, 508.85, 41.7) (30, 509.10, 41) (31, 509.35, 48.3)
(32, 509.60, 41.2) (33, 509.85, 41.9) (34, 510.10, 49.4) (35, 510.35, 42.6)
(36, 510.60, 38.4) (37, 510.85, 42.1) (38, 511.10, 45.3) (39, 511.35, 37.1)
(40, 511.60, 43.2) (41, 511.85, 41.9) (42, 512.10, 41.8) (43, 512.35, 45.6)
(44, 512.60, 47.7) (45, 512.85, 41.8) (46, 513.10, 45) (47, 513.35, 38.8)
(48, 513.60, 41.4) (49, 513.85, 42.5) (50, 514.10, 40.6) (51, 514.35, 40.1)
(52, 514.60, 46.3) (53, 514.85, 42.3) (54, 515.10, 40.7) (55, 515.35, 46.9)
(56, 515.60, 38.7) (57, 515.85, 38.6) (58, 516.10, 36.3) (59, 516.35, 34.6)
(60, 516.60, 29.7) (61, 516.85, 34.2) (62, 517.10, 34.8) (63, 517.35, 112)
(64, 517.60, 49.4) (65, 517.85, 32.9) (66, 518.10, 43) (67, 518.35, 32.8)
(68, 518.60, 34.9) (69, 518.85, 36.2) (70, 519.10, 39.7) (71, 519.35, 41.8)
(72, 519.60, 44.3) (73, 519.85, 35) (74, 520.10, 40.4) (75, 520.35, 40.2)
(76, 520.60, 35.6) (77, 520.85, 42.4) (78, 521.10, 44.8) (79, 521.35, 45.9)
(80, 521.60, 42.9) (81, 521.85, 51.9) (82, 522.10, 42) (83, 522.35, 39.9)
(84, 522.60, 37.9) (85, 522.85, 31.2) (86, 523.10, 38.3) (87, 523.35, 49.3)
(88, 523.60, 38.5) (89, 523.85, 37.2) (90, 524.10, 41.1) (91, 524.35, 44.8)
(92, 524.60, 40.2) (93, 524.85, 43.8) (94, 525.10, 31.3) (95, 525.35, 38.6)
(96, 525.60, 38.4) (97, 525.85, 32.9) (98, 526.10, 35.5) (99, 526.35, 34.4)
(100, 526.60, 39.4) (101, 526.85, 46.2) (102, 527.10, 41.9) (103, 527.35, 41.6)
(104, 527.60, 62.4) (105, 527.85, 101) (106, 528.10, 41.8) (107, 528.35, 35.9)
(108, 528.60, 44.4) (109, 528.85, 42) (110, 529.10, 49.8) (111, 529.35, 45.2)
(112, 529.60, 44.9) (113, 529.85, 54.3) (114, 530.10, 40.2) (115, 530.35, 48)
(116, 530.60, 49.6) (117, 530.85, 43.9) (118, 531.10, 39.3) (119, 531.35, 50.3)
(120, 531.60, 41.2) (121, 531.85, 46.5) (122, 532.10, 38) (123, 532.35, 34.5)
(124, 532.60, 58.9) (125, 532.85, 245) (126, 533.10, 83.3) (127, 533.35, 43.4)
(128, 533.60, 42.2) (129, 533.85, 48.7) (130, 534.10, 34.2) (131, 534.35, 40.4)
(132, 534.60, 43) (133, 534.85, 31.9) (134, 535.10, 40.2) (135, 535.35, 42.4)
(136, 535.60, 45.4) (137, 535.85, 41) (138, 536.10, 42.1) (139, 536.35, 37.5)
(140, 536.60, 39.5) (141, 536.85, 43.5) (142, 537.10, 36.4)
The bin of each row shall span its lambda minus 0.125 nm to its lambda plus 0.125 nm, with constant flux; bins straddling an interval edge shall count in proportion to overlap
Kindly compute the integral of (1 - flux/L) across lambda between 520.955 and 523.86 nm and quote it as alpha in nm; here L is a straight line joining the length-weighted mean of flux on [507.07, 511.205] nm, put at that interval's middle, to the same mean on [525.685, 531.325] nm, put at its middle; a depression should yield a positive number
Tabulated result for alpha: 0.23 nm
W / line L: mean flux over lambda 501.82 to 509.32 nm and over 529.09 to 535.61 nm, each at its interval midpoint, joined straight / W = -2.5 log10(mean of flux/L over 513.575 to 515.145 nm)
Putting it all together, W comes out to 0.11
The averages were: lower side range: 43.6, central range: 42.1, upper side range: 52.9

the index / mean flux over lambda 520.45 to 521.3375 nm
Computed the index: 41.5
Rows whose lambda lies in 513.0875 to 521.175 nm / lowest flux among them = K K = 29.7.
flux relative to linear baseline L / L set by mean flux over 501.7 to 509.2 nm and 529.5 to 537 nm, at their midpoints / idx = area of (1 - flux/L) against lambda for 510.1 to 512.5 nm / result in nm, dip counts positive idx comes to 0.139 nm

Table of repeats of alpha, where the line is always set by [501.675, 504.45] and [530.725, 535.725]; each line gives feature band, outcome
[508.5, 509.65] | 0.010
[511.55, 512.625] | 0.044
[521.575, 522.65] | 0.143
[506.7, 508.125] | 0.074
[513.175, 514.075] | 0.101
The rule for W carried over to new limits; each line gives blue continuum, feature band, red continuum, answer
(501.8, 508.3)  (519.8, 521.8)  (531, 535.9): 0.19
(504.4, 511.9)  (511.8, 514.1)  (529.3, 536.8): 0.06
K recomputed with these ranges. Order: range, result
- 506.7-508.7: 38.6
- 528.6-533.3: 34.5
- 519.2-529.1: 31.2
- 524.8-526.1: 31.3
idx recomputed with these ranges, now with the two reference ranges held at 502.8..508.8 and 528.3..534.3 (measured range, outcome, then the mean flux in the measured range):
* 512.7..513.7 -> 0.11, 41.9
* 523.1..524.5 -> 0.26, 41.8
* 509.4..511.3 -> 0.12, 43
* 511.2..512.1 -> 0.10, 41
